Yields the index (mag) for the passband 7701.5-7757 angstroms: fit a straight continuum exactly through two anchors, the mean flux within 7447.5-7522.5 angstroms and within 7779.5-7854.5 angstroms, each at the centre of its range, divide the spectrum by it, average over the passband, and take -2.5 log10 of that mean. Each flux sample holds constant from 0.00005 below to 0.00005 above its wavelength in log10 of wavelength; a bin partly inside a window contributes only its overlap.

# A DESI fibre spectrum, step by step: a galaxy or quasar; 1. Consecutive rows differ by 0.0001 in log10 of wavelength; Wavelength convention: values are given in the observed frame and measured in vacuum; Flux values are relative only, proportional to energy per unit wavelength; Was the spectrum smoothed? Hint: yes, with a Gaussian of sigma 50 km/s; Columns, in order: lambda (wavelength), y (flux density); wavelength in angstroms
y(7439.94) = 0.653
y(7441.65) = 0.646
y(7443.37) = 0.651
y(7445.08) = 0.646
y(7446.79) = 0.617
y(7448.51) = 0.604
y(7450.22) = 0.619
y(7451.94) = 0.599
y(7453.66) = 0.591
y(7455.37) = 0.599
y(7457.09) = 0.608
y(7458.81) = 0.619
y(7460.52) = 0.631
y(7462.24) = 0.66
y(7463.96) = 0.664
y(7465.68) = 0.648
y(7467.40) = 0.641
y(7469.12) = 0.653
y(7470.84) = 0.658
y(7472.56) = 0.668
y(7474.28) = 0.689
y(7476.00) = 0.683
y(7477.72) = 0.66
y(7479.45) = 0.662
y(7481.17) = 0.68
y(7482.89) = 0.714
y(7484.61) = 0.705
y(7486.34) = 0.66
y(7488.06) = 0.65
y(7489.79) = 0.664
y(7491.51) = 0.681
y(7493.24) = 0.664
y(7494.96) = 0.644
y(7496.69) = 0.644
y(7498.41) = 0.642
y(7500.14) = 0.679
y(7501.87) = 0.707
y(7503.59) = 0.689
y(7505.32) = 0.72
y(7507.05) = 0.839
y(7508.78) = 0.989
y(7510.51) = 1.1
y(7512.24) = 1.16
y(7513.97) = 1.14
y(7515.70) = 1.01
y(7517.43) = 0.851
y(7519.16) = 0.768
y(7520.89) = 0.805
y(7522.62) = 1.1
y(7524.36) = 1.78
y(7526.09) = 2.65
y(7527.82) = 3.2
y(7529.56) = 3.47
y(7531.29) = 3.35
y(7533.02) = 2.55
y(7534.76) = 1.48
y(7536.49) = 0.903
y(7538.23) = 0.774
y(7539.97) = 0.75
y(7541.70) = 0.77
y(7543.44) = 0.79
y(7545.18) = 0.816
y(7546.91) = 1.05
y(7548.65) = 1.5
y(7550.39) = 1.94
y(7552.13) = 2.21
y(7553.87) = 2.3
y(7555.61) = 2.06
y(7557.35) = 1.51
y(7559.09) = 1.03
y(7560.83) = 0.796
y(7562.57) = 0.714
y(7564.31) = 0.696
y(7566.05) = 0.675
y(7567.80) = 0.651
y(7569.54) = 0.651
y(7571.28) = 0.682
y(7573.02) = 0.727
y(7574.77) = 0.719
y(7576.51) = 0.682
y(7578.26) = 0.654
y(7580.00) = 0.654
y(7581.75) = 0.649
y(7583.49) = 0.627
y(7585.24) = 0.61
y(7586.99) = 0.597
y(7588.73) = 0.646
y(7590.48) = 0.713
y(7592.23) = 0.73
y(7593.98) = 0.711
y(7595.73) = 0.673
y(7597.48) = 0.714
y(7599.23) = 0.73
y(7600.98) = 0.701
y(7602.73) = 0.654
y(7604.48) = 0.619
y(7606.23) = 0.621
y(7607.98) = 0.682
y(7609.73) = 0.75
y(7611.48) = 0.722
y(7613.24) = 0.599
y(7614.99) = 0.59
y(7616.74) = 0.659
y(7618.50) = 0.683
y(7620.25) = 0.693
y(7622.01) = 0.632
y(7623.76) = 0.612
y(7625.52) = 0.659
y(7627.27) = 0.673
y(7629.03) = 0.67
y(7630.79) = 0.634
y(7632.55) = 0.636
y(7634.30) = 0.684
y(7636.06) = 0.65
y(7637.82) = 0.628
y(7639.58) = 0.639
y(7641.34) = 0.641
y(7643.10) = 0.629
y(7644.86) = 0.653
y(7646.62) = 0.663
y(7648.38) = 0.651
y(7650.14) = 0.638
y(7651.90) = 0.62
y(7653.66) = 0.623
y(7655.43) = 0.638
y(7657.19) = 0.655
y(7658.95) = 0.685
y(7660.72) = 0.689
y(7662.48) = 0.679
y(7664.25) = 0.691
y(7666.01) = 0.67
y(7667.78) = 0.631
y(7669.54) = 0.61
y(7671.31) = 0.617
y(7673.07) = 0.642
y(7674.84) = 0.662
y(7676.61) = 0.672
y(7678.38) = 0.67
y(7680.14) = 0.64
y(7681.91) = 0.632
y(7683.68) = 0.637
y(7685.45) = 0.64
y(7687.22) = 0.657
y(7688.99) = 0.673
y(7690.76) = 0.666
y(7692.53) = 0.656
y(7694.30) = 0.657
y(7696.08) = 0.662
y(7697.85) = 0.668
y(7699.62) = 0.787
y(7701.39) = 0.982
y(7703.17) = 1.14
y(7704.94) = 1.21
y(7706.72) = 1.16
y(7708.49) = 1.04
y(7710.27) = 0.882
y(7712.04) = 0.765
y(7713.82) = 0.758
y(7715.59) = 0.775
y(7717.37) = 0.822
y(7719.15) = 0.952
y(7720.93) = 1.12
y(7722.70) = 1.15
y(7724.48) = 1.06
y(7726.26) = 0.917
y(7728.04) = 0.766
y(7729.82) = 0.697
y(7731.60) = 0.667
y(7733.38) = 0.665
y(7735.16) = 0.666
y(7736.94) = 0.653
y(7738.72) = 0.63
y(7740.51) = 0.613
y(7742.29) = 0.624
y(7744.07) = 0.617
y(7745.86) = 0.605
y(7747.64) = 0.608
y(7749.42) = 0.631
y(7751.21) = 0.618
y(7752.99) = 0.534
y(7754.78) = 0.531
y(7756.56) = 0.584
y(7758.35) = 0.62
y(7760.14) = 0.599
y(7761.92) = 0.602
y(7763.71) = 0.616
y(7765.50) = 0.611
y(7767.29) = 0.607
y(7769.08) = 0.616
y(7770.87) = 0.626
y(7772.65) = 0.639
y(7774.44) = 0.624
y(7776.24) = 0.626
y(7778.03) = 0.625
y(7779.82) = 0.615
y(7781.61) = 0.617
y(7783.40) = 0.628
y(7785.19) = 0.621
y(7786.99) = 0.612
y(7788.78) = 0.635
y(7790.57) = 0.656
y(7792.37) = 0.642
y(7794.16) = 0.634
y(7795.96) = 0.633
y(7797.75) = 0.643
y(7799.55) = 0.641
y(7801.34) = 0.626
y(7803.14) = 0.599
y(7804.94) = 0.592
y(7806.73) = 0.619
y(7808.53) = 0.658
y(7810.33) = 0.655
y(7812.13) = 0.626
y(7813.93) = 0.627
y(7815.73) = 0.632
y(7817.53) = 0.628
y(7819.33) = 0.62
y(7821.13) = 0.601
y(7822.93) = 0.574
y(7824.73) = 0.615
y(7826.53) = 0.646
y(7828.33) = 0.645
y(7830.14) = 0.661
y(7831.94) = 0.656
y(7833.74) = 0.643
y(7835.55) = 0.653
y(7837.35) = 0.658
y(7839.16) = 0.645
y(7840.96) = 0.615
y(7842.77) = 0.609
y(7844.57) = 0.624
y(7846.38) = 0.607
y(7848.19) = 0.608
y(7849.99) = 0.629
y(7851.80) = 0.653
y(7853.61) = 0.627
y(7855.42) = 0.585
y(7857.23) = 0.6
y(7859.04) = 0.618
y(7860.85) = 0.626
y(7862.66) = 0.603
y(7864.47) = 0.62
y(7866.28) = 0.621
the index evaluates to -0.21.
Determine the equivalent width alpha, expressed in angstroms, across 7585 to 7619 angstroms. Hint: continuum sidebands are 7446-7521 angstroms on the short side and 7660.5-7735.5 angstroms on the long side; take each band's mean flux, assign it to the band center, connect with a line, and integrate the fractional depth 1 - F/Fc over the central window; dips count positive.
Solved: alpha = 3.6 angstroms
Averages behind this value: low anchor 0.717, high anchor 0.779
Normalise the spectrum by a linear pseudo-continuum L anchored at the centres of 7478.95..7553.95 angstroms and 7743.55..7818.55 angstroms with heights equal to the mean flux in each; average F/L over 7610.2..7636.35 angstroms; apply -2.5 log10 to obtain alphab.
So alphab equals 0.42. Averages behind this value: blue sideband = 1.19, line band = 0.655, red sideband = 0.619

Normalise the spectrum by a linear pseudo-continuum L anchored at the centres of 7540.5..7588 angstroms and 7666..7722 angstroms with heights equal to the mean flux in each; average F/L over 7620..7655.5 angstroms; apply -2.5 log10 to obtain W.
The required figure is 0.32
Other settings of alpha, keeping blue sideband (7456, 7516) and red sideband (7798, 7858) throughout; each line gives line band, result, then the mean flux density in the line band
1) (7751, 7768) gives 1.46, 0.591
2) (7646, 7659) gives 0.65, 0.644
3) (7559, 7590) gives 0.75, 0.684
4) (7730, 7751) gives 0.52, 0.636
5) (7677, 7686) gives 0.32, 0.646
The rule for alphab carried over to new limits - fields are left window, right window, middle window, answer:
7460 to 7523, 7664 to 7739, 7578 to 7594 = 0.16 mag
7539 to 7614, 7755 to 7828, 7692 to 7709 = -0.23 mag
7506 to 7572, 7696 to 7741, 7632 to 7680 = 0.50 mag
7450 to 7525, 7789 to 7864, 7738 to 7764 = 0.09 mag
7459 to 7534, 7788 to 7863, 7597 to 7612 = 0.30 mag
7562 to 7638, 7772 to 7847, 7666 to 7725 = -0.22 mag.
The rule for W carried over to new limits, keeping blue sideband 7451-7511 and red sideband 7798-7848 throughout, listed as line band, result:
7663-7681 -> 0.00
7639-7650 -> 0.02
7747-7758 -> 0.10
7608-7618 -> -0.01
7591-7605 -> -0.05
